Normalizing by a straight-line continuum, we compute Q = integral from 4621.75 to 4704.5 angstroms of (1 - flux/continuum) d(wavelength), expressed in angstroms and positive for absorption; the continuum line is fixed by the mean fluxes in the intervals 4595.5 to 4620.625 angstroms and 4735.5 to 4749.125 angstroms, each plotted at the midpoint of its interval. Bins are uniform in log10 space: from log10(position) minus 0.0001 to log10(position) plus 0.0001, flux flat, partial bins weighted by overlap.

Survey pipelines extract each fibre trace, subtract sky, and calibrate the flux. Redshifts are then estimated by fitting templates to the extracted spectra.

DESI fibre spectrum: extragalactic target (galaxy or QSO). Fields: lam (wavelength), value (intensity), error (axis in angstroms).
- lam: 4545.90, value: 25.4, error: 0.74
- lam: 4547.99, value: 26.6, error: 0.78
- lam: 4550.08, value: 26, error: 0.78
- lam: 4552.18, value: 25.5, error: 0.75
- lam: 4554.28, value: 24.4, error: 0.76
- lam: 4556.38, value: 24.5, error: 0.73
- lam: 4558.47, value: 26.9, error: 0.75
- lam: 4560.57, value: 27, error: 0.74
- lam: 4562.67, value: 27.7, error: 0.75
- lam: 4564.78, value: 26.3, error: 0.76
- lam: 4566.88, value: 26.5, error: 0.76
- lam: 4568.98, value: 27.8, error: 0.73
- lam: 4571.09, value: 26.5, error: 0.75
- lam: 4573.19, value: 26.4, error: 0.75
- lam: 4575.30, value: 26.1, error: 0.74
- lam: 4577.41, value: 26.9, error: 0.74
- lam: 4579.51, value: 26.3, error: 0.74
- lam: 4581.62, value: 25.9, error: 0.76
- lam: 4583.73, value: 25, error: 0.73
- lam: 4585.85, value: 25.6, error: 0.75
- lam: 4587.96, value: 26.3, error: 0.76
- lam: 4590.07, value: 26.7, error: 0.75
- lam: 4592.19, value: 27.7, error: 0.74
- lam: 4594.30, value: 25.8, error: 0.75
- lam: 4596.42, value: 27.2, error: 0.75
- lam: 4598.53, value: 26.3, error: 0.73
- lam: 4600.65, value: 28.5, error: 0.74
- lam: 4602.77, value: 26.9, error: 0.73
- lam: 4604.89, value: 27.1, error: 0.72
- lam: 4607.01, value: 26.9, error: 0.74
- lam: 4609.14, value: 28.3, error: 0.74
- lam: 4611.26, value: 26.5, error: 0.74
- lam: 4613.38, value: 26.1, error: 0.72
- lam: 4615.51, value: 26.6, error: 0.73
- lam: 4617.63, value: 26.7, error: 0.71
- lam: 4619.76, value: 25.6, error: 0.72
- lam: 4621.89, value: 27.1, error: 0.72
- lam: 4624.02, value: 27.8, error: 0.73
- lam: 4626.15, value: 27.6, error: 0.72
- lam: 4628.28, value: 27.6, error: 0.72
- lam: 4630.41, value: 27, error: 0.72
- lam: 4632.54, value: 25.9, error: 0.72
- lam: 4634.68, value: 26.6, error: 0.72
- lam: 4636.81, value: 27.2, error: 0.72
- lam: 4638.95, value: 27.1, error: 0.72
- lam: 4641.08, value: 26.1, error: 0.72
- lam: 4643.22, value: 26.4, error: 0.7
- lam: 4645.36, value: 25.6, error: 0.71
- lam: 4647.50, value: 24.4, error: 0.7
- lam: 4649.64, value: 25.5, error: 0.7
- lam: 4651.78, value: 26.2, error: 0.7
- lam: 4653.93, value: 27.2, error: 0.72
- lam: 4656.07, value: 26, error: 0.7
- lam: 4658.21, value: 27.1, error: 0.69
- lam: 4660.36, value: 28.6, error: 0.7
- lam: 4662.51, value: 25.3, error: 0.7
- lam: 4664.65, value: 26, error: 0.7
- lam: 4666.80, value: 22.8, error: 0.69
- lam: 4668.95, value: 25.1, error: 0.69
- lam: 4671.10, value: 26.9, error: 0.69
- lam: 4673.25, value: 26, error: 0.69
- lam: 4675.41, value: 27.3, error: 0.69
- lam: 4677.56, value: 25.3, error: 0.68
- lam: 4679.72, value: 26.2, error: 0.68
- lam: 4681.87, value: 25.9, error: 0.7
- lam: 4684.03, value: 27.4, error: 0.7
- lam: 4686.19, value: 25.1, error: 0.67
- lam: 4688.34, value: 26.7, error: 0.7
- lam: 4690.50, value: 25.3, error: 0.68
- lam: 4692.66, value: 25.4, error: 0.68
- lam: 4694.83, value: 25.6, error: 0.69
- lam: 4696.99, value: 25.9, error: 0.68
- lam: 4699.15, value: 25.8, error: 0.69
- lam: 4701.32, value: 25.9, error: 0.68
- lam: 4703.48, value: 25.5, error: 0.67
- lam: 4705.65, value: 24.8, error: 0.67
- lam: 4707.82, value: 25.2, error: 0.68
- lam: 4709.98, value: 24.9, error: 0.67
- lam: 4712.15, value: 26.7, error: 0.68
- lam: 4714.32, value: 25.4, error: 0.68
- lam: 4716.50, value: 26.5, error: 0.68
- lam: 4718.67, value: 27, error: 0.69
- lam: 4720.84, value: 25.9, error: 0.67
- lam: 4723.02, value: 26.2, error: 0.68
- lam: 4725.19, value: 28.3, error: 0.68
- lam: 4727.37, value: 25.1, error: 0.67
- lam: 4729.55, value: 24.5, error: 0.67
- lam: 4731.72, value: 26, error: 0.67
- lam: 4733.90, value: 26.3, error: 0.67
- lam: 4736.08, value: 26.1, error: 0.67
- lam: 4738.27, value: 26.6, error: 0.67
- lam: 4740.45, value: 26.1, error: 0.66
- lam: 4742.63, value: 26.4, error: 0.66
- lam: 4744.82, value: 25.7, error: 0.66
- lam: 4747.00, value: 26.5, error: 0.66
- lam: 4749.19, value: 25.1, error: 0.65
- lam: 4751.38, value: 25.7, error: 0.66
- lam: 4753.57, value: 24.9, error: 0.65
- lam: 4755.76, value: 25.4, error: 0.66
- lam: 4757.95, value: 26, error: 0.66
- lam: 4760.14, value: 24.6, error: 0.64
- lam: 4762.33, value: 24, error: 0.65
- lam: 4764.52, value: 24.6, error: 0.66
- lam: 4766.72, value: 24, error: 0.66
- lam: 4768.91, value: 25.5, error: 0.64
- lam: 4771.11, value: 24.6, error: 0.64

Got 1.21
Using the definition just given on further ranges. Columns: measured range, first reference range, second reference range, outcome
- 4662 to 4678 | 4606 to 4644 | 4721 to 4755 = 0.5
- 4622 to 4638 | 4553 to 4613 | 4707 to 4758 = -0.4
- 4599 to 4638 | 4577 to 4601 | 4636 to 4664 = -0.9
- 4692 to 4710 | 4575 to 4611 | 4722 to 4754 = 0.5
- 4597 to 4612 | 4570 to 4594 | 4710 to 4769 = -0.6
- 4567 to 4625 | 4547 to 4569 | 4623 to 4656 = -0.7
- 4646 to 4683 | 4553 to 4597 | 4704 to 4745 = 0.2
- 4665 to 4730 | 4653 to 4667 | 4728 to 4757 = 0.6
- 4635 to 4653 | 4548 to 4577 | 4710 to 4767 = 0.0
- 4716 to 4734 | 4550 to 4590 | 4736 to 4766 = -0.4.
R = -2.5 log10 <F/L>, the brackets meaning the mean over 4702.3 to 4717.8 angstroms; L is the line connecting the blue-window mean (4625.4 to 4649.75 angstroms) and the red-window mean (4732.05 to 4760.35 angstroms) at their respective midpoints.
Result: 0.02 mag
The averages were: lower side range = 26.4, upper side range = 25.8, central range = 25.6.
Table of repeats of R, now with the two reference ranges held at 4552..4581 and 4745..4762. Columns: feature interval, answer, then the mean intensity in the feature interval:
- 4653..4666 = -0.03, 26.6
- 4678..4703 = -0.01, 25.9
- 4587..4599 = -0.02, 26.7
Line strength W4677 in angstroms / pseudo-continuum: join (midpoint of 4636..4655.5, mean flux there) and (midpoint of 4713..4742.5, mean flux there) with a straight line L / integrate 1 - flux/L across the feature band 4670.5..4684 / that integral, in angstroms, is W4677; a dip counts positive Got -0.1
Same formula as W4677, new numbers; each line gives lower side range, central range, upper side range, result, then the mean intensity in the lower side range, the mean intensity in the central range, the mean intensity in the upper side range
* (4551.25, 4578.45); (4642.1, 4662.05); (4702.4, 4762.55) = -0.2 angstroms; 26.3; 26.3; 25.8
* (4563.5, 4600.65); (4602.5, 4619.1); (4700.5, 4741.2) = -0.3 angstroms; 26.5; 26.9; 25.9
